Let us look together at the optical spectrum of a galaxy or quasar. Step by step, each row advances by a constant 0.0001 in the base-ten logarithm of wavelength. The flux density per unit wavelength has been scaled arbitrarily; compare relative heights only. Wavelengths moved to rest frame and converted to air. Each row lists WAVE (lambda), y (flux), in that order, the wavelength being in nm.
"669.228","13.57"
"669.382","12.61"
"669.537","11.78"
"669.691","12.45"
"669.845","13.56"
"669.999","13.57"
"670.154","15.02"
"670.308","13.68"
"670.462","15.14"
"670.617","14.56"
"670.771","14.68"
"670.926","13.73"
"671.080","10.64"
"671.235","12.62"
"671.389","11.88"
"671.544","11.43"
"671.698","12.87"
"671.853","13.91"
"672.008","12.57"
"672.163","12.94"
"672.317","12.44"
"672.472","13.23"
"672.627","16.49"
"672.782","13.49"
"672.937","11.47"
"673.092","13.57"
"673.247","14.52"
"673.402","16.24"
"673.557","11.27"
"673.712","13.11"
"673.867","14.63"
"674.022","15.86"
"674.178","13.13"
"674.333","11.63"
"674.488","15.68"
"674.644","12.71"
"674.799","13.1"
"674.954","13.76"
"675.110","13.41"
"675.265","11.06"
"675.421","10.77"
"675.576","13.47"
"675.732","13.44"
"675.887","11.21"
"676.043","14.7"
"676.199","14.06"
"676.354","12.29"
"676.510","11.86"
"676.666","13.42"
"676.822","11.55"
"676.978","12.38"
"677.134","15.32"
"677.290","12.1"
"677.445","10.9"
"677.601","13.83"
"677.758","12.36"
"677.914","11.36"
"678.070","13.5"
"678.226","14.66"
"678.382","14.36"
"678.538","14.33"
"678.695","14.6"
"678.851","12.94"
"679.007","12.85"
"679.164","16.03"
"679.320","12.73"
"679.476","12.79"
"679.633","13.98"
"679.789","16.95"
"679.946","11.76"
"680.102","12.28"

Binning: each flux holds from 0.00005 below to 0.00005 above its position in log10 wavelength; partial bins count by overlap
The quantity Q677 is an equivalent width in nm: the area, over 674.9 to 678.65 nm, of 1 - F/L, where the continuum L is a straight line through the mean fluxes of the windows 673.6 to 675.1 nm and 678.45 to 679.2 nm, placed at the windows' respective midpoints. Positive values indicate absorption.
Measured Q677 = 0.25 nm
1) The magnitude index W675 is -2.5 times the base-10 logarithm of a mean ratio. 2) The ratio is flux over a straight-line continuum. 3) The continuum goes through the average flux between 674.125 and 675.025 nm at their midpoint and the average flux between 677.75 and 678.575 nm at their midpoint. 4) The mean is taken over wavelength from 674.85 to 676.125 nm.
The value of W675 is 0.05 mag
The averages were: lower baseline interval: 13.3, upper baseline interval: 13.5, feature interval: 12.7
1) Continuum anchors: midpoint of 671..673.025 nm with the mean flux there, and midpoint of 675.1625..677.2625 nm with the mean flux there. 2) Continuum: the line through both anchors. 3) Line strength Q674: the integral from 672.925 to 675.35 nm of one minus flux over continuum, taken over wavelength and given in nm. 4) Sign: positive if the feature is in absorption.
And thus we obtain -0.14 nm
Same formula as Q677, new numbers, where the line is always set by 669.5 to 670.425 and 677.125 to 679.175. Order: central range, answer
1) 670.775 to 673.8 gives 0.08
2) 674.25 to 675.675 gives 0.06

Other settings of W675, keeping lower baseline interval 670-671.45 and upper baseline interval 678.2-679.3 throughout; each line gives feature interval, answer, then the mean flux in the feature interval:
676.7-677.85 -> 0.11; 12.6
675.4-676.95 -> 0.10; 12.7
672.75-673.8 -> 0.03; 13.4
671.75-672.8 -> 0.01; 13.6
